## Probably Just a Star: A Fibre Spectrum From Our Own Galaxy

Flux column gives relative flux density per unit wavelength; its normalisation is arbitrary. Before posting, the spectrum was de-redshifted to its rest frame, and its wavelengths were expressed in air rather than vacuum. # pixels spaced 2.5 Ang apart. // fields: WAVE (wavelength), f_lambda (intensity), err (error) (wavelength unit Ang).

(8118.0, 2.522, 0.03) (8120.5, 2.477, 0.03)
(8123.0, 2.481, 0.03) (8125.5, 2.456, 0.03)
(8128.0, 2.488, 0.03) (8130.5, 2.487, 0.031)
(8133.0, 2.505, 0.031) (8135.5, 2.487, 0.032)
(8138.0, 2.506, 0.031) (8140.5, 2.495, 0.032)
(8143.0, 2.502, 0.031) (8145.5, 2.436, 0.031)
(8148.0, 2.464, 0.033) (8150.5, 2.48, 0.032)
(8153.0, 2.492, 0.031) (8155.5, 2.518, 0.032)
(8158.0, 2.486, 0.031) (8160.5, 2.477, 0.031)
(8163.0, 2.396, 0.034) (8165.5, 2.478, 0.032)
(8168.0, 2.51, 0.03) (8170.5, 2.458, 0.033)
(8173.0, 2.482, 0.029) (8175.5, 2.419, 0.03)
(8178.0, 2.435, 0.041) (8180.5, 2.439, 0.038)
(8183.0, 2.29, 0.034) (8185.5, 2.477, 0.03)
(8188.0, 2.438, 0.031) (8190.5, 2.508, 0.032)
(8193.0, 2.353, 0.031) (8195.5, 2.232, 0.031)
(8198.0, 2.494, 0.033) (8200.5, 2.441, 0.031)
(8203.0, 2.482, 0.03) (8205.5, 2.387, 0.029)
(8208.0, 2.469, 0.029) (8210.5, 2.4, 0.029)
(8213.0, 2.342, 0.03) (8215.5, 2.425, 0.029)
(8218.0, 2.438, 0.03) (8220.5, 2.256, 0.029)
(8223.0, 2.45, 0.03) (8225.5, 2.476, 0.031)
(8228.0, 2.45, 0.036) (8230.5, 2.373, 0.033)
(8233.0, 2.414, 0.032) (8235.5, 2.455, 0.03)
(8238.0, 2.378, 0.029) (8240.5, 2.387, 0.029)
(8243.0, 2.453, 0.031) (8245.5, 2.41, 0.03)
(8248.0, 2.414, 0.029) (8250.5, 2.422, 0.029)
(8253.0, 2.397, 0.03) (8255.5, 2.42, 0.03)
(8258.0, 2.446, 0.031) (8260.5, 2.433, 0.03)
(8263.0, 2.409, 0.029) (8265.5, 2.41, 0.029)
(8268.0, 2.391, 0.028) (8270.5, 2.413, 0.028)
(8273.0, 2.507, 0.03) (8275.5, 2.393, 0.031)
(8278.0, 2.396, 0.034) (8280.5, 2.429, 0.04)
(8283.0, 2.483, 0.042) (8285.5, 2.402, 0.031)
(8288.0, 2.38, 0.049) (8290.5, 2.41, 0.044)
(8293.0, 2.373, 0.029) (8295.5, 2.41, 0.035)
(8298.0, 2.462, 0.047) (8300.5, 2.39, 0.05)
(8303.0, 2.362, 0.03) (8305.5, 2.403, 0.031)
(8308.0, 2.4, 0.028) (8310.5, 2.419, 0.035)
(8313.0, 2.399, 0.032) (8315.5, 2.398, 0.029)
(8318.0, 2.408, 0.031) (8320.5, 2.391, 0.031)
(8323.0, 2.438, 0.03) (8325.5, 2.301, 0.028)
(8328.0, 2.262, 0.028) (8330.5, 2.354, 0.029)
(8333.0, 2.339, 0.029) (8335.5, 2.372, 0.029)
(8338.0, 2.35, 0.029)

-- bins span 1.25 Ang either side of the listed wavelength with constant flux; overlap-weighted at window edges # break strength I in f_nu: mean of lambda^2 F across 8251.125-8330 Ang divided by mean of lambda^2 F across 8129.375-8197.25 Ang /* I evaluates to 1.01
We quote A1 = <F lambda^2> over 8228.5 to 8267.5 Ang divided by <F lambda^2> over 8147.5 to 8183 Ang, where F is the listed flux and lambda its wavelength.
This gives 1.00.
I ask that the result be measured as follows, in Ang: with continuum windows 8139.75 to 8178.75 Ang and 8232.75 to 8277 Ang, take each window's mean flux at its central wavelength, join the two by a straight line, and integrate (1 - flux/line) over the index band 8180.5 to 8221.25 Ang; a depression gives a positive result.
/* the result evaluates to 0.72 Ang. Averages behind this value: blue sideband 2.47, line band 2.4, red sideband 2.42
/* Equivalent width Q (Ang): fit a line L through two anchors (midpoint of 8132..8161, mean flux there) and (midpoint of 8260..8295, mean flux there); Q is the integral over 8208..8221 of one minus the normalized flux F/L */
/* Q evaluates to 0.33 Ang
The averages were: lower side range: 2.49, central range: 2.39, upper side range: 2.42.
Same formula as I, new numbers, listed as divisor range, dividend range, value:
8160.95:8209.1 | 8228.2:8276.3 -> 1.01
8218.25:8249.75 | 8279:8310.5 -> 1.01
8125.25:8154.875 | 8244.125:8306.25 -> 1.00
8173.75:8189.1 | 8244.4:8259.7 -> 1.02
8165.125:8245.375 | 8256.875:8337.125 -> 1.01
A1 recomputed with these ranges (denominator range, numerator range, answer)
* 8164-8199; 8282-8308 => 1.02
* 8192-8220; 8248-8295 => 1.02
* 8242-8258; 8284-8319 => 1.00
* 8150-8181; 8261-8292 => 1.01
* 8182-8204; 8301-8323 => 1.02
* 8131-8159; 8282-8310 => 1.00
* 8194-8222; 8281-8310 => 1.03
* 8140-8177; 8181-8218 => 0.99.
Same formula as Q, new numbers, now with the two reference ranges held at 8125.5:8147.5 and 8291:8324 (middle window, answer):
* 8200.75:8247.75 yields 0.57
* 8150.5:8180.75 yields 0.05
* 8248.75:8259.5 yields 0.04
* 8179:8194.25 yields 0.27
